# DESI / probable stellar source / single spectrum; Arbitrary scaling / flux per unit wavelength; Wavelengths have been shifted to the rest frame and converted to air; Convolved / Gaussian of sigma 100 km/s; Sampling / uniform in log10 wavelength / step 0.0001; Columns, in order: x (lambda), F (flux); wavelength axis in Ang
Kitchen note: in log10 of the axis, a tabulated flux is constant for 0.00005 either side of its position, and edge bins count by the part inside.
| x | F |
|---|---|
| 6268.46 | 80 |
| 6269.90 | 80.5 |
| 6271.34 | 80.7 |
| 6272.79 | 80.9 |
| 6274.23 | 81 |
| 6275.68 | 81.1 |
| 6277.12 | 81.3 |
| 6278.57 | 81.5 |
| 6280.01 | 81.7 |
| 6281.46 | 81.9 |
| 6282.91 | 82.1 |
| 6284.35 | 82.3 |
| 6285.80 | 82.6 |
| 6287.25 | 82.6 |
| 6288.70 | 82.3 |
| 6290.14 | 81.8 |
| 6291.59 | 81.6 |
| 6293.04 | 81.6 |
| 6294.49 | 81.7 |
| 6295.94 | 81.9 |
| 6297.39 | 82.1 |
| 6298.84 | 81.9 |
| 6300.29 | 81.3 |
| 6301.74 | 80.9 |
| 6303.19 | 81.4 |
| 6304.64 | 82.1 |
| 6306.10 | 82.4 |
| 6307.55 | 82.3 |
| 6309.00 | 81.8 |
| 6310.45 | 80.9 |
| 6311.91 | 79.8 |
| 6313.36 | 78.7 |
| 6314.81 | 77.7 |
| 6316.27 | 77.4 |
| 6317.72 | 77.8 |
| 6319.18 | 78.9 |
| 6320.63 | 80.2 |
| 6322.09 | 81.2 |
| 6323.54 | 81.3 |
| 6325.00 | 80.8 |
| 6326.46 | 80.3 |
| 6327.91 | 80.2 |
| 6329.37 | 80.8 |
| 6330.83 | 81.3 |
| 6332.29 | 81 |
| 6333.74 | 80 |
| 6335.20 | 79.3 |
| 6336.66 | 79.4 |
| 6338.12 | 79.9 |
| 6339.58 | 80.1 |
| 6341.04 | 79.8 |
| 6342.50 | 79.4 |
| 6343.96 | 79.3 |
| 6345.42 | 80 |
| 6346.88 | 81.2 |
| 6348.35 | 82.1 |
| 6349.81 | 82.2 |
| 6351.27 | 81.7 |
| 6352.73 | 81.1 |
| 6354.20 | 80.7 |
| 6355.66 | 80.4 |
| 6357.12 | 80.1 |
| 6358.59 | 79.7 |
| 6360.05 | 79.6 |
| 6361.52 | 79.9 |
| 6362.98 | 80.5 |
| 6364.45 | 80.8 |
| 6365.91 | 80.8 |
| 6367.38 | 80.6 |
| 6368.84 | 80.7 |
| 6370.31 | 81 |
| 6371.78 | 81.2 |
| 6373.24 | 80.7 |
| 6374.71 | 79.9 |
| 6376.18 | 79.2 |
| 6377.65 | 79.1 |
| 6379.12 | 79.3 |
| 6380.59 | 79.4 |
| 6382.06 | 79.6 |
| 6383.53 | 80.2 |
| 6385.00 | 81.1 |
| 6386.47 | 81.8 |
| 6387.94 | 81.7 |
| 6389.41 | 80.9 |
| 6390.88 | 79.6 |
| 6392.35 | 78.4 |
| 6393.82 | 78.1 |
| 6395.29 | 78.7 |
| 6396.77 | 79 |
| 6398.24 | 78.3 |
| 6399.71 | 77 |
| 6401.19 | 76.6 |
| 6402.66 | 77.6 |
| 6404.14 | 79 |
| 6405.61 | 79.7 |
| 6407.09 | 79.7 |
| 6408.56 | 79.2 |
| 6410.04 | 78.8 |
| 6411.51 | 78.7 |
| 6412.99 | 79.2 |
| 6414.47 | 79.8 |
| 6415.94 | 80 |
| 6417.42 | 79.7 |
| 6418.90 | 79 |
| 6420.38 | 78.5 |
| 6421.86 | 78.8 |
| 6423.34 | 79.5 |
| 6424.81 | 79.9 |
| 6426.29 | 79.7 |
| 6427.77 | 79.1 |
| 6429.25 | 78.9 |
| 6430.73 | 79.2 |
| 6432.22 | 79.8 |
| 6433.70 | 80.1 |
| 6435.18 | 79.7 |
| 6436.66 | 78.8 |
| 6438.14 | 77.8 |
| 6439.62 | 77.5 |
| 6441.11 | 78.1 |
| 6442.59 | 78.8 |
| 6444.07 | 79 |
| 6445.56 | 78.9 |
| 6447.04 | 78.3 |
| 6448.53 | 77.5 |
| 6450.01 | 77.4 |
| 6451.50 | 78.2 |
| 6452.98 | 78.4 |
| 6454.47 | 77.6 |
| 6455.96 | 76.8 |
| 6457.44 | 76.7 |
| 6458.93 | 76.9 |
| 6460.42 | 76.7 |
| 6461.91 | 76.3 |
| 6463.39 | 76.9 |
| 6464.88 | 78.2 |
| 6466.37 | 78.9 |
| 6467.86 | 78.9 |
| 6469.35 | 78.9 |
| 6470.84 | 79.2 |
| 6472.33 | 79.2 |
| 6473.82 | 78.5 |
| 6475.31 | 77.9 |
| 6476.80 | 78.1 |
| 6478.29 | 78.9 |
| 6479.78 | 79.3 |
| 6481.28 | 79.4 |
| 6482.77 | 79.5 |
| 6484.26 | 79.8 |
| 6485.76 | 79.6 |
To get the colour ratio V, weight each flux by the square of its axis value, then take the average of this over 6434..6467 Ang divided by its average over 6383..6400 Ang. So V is 1.0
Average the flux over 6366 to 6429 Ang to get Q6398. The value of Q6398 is 79.5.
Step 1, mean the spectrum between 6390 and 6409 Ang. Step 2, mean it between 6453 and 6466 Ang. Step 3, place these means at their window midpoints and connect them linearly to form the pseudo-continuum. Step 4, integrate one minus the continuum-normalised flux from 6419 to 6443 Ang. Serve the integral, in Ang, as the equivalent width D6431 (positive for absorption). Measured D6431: -0.4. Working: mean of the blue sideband 78.6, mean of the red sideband 77.1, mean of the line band 79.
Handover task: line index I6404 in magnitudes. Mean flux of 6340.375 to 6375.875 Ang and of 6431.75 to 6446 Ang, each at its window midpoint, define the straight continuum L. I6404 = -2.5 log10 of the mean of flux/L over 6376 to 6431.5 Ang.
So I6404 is 0.00 mag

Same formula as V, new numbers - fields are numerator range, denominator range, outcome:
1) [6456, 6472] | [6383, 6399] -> 1.00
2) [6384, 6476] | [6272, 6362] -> 1.01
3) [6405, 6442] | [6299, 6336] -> 1.02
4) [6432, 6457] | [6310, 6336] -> 1.02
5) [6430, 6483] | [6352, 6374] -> 1.00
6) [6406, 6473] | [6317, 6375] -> 1.01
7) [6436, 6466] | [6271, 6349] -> 1.01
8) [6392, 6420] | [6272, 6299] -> 1.00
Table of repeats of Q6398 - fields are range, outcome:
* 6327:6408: 80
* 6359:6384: 80.1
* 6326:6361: 80.4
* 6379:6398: 79.8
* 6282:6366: 80.7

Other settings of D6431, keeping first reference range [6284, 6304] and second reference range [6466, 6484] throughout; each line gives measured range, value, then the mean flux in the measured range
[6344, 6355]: -0.03 Ang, 81.1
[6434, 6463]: 0.54 Ang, 77.9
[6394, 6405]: 0.29 Ang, 78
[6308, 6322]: 0.36 Ang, 79.4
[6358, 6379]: 0.11 Ang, 80.2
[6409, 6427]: 0.12 Ang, 79.3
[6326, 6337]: 0.13 Ang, 80.4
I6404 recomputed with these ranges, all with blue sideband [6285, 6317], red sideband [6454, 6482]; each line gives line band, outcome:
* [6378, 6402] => 0.002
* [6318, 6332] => 0.004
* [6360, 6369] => -0.006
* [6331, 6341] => 0.007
